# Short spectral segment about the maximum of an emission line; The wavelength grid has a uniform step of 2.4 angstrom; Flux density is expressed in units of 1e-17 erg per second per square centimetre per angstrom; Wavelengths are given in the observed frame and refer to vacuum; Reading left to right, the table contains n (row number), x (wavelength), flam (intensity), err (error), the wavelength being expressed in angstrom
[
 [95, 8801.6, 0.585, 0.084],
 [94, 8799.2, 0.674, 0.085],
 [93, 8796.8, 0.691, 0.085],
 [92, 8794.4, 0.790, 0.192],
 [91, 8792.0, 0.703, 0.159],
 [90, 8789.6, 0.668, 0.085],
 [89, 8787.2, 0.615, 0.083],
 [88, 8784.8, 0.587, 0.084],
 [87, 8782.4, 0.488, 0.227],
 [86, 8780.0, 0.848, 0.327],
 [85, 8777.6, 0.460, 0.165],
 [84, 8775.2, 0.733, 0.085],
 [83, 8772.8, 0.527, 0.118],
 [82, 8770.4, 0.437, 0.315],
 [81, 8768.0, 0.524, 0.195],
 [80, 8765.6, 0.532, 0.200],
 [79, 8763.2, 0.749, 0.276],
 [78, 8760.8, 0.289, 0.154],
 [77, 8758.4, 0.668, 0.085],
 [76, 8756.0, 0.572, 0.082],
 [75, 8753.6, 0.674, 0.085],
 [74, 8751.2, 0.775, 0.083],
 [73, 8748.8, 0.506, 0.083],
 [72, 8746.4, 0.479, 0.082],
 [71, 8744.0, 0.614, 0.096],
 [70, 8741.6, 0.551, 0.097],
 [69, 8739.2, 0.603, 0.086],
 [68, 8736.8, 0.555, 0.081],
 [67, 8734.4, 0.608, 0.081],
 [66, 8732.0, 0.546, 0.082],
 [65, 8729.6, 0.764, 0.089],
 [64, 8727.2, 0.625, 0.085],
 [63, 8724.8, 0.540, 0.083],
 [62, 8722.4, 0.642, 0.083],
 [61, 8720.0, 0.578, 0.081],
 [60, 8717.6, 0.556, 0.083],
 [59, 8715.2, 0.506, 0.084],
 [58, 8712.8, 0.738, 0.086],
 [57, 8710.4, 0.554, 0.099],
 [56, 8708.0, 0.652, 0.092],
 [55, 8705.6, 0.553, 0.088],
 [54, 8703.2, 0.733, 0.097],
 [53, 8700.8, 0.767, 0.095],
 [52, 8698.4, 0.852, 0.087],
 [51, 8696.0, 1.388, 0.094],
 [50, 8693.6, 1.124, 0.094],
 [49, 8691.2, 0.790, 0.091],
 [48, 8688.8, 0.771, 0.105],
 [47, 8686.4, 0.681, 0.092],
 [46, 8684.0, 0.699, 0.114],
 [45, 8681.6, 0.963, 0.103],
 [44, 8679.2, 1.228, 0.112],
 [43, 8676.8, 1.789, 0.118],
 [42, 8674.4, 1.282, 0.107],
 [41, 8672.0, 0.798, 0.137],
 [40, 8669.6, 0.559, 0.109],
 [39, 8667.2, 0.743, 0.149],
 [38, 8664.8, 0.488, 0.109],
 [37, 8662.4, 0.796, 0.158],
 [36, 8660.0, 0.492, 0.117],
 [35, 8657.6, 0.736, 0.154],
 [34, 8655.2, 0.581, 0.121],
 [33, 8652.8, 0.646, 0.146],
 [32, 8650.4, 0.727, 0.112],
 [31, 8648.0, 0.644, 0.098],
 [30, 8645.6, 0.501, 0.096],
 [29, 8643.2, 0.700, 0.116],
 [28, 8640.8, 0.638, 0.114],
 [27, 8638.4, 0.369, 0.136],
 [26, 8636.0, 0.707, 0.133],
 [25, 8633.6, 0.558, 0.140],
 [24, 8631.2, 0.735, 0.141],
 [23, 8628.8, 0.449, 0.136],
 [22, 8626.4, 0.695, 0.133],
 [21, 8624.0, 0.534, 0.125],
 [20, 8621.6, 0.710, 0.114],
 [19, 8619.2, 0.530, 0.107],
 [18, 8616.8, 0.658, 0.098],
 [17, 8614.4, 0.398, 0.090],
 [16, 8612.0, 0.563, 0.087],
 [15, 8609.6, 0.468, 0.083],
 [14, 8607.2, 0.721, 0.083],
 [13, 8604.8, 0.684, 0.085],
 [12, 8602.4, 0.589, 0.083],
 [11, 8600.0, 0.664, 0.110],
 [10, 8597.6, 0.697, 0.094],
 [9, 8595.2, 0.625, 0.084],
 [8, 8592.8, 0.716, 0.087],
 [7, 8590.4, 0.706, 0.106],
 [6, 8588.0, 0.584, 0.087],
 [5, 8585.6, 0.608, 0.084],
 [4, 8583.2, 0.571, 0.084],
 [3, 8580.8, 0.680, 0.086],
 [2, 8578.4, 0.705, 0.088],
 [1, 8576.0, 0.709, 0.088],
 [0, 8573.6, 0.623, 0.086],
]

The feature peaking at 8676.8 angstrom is [S II]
